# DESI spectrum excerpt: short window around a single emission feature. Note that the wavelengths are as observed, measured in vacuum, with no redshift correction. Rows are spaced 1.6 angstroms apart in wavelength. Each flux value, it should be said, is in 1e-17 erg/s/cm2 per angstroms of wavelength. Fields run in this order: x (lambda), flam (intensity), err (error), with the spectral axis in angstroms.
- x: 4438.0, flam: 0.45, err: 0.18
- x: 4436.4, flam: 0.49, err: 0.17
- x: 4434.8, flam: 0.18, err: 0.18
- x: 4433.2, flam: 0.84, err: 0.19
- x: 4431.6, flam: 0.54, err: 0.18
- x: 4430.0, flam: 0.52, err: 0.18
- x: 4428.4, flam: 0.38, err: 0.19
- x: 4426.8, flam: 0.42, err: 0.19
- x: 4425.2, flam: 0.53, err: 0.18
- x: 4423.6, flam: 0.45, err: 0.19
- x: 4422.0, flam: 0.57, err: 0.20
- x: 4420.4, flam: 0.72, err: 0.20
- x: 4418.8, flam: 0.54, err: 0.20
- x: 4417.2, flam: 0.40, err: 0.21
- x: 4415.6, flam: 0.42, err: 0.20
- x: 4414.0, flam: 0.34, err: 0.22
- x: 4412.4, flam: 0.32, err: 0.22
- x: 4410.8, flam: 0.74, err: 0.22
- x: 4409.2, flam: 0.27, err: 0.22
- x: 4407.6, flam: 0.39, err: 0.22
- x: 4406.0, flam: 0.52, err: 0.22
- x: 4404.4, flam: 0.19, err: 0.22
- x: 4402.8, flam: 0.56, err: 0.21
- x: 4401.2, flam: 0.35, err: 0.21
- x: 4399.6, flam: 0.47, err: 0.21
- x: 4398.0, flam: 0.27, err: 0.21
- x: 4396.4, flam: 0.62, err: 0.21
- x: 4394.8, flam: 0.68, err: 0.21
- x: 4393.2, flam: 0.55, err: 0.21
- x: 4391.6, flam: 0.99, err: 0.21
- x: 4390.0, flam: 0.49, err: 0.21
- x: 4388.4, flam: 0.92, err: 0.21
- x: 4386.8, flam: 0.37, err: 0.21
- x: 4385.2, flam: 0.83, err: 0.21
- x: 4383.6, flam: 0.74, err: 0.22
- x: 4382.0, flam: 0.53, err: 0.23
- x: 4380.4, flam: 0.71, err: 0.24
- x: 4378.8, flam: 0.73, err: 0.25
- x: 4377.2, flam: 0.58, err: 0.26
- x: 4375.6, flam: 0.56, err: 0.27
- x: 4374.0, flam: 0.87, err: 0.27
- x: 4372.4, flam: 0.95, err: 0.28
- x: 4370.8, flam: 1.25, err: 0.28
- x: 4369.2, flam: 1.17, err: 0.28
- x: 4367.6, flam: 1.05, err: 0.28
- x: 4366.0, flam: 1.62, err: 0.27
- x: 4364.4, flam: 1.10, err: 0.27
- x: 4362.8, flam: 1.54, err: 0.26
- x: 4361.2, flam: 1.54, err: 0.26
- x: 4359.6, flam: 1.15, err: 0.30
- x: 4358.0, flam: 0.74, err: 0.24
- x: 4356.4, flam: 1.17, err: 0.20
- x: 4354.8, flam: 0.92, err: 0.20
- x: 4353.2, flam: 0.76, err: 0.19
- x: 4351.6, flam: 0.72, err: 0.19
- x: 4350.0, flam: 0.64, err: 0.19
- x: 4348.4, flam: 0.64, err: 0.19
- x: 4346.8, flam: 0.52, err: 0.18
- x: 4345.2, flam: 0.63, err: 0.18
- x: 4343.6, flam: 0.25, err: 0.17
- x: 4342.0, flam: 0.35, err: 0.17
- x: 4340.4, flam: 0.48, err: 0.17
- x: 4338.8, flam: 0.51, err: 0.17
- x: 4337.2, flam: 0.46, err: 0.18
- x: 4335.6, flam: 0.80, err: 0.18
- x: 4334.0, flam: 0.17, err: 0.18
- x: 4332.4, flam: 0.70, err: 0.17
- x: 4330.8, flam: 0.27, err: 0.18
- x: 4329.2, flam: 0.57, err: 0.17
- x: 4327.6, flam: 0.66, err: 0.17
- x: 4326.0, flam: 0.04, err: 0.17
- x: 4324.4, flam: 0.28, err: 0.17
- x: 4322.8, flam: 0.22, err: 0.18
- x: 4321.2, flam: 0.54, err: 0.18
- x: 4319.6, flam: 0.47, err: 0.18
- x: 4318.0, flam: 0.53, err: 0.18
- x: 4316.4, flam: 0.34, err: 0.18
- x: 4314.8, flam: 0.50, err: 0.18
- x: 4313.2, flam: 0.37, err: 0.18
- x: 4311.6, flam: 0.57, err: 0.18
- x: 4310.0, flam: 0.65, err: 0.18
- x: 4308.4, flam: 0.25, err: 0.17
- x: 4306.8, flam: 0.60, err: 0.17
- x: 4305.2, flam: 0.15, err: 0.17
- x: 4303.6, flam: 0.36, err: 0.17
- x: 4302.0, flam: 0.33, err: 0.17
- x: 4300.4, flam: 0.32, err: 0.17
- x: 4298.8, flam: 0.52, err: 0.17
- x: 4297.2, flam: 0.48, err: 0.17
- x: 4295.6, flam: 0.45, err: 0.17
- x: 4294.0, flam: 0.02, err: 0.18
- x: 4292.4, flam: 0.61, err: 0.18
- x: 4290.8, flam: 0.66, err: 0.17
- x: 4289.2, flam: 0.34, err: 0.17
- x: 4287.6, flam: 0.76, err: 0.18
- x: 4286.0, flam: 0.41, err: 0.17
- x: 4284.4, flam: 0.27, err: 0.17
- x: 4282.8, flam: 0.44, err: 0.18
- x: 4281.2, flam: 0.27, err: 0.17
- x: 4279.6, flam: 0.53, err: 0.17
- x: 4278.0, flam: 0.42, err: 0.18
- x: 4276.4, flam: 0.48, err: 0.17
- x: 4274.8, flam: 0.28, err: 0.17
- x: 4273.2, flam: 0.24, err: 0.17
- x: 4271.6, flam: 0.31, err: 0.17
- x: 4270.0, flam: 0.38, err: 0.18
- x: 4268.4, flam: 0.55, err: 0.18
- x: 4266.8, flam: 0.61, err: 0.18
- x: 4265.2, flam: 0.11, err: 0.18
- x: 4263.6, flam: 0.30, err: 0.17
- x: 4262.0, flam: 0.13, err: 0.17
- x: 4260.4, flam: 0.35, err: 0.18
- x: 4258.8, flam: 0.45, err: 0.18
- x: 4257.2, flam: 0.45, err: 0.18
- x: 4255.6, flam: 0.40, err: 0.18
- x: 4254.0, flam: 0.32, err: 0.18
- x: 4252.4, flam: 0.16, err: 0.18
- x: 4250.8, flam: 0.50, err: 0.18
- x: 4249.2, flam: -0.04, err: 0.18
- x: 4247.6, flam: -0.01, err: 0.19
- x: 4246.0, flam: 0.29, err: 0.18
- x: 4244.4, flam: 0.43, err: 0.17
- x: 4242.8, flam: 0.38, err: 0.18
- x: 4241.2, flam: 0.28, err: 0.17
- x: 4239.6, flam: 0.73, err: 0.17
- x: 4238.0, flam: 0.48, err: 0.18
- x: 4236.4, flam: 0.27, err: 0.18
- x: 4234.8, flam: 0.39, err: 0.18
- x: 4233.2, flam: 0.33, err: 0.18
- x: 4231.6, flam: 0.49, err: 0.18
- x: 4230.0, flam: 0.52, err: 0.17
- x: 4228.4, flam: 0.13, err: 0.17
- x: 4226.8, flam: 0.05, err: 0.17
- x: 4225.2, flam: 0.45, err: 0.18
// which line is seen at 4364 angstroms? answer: C IV 1549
